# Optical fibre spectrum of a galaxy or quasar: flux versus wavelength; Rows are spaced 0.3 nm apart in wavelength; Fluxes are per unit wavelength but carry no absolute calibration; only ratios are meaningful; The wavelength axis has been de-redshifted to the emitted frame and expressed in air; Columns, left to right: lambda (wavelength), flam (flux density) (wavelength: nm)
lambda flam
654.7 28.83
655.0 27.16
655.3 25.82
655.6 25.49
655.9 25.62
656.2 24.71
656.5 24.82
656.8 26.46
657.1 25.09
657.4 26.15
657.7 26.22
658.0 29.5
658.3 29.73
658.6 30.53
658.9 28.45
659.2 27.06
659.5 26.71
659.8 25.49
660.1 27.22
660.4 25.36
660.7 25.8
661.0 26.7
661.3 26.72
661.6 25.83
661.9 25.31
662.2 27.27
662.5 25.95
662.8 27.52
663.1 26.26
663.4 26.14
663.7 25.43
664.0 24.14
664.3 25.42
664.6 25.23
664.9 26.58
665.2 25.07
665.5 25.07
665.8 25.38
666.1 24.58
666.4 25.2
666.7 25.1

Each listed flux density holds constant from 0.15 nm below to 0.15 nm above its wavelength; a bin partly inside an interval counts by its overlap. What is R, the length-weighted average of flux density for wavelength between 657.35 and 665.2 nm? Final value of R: 26.6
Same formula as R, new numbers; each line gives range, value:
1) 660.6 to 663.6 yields 26.3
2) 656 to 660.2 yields 27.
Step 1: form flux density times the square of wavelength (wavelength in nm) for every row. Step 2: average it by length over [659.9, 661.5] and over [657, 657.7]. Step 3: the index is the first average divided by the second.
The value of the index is 1.03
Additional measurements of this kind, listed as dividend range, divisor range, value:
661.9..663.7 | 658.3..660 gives 0.96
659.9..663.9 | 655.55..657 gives 1.05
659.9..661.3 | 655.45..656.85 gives 1.05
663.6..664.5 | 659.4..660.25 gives 0.96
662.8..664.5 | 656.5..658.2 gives 0.98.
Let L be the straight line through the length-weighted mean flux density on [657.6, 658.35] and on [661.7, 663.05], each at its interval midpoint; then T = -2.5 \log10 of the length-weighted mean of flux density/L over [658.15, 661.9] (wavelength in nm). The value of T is 0.02 mag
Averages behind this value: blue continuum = 28.5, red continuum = 26.5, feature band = 27.1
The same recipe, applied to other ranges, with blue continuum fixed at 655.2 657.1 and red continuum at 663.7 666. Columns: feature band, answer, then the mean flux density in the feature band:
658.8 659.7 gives -0.08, 27.2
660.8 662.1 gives -0.04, 26.2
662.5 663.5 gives -0.05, 26.6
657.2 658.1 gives -0.07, 27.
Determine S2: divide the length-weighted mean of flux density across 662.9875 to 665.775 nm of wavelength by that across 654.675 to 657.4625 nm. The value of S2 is 0.98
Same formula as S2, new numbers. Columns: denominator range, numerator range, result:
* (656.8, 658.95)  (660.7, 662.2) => 0.94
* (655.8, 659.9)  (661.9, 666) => 0.96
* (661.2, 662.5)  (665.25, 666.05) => 0.96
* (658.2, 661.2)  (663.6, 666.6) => 0.92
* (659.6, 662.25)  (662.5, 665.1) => 0.99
